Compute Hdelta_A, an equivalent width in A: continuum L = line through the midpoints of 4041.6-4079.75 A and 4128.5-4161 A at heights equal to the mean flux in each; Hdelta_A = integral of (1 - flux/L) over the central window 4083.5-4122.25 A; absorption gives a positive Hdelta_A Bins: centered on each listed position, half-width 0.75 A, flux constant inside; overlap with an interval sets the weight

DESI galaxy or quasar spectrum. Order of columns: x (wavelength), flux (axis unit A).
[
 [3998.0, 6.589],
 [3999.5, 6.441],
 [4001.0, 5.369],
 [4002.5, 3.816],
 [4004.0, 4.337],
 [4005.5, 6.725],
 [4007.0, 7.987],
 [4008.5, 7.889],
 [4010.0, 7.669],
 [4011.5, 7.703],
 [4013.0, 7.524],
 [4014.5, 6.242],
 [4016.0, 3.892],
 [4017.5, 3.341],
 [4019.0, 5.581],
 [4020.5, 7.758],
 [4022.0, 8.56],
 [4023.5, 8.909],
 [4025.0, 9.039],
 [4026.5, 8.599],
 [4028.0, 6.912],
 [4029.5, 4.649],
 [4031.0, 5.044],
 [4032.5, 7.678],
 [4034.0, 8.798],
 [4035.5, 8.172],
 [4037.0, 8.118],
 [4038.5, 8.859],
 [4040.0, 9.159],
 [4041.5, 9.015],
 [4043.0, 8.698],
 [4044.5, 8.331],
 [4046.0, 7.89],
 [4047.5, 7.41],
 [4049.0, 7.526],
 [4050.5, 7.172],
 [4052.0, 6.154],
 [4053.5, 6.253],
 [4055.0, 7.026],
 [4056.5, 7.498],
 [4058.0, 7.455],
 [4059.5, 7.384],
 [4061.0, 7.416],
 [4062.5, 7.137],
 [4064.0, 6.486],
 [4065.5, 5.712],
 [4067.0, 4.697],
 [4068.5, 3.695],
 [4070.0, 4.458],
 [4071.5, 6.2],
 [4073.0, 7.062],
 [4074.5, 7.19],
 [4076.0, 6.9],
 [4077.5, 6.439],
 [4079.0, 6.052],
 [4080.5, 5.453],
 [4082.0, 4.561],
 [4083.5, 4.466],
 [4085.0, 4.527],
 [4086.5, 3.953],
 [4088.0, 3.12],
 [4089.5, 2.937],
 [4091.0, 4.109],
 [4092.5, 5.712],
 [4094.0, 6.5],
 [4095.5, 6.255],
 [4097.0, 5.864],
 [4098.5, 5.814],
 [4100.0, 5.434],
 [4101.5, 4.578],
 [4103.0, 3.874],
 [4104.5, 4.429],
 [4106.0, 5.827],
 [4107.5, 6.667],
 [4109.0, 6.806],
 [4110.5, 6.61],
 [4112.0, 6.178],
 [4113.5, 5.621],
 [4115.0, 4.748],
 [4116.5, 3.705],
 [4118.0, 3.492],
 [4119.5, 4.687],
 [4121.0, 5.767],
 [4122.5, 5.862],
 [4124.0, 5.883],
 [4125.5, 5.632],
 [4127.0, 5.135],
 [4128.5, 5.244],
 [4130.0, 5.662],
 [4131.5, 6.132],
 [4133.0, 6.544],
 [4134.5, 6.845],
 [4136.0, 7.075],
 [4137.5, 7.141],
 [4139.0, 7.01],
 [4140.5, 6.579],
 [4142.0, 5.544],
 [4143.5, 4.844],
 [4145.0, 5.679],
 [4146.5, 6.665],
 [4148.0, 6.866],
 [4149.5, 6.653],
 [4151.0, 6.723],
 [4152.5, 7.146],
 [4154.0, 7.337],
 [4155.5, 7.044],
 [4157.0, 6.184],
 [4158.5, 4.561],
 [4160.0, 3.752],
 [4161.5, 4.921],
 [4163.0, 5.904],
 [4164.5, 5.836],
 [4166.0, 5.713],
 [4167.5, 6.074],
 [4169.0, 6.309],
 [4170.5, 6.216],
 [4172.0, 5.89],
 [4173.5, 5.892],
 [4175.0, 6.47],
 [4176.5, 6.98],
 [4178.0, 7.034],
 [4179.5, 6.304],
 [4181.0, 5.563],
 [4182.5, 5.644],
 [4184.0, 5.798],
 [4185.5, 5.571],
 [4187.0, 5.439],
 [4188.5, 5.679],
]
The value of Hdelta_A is 8.45 A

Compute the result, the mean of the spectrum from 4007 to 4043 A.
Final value 7.39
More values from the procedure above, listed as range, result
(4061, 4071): 5.54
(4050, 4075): 6.4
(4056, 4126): 5.54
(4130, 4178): 6.21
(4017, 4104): 6.44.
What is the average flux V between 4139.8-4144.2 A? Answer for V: 5.65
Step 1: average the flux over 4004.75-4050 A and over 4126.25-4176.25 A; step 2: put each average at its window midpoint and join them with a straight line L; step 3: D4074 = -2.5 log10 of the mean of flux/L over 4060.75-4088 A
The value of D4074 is 0.24 mag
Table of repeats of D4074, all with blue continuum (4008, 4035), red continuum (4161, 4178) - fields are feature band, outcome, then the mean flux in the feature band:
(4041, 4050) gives -0.18 mag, 8.09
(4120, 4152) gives 0.02 mag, 6.16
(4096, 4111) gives 0.16 mag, 5.58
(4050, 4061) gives -0.04 mag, 7.02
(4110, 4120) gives 0.28 mag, 4.97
